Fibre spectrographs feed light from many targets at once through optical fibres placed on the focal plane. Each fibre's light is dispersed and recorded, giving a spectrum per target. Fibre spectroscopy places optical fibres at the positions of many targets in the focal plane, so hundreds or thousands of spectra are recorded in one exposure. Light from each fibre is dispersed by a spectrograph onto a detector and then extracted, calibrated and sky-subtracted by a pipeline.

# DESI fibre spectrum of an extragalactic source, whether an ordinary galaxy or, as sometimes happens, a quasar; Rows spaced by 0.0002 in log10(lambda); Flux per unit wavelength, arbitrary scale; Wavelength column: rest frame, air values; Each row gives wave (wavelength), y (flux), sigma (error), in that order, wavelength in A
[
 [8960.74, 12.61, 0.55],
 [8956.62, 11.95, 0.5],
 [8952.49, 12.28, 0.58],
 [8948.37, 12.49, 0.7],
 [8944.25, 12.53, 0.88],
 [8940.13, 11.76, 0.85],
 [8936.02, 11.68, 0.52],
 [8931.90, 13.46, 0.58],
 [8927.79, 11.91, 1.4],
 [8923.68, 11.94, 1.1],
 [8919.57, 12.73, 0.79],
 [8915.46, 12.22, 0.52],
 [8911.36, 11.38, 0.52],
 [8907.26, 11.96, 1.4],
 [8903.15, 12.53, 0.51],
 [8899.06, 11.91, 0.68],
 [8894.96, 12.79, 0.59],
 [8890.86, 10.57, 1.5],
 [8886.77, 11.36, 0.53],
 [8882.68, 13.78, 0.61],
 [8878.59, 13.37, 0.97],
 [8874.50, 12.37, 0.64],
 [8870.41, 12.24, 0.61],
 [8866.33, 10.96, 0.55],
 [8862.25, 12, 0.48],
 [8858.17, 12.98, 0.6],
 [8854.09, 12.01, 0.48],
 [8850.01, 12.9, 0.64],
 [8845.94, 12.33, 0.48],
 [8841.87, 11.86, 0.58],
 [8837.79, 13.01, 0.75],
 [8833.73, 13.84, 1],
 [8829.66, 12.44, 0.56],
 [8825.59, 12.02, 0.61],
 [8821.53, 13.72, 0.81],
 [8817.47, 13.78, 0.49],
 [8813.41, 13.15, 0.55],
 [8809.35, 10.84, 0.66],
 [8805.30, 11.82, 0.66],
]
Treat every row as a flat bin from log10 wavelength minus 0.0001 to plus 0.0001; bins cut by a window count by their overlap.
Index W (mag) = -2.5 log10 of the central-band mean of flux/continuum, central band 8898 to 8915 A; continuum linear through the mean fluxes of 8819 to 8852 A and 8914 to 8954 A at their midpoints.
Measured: 0.04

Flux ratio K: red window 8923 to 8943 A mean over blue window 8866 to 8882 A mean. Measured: 0.97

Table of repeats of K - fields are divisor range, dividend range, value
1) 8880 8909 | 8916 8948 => 1.01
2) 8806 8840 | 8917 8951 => 0.96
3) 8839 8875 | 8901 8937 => 1.00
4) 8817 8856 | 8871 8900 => 0.97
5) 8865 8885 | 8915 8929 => 0.97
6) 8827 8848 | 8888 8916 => 0.94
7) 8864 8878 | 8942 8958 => 1.02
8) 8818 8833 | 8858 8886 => 0.96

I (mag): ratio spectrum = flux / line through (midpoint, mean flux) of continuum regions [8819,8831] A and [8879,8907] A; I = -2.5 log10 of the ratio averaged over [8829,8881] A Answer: 0.00 mag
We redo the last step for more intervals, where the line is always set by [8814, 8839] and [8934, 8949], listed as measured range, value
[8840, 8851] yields 0.05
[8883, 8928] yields 0.04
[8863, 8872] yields 0.10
